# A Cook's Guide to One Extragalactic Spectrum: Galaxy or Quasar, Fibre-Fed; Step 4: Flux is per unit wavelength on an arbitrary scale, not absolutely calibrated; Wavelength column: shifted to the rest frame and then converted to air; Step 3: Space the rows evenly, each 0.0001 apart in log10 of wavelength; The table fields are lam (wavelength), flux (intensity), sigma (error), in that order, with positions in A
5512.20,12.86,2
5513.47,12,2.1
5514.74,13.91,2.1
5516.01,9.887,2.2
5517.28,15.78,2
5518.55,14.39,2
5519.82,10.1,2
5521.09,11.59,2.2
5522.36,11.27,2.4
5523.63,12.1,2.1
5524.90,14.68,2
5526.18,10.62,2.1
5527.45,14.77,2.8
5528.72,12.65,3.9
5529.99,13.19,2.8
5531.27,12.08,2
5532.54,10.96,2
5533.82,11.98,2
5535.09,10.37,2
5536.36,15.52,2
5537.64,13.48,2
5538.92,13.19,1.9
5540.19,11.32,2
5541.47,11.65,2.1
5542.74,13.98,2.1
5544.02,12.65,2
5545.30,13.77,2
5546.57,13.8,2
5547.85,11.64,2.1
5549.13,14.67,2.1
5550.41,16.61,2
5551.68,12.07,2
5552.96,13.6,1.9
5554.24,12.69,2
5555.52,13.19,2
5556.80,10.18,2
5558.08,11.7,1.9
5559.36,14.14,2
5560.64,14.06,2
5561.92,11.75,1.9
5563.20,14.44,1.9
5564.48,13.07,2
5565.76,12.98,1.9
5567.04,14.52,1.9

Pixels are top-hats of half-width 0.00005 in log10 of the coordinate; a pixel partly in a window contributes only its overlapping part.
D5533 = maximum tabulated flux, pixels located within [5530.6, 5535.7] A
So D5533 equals 12.08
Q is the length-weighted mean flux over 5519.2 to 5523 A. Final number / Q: 11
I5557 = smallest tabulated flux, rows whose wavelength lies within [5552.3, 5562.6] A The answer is 10.18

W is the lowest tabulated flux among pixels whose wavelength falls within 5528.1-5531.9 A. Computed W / 12.08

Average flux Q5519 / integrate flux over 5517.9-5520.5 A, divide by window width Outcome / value 12.3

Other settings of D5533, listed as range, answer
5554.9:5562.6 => 14.14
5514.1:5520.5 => 15.78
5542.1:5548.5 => 13.98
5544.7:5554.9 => 16.61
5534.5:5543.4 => 15.52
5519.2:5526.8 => 14.68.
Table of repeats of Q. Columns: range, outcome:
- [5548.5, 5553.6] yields 14.2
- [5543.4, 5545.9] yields 13.2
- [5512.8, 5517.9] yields 12.9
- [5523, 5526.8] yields 12.5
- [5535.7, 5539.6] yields 14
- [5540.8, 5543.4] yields 12.8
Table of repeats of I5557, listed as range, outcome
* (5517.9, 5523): 10.1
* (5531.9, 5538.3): 10.37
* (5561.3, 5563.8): 11.75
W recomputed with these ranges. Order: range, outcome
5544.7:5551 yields 11.64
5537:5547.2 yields 11.32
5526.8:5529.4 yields 12.65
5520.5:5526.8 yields 10.62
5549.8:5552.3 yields 12.07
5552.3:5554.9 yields 12.69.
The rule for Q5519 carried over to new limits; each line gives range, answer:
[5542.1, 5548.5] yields 13.2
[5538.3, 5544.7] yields 12.6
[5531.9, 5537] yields 12.2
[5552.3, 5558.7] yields 12.3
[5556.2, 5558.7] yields 10.9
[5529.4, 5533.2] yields 12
